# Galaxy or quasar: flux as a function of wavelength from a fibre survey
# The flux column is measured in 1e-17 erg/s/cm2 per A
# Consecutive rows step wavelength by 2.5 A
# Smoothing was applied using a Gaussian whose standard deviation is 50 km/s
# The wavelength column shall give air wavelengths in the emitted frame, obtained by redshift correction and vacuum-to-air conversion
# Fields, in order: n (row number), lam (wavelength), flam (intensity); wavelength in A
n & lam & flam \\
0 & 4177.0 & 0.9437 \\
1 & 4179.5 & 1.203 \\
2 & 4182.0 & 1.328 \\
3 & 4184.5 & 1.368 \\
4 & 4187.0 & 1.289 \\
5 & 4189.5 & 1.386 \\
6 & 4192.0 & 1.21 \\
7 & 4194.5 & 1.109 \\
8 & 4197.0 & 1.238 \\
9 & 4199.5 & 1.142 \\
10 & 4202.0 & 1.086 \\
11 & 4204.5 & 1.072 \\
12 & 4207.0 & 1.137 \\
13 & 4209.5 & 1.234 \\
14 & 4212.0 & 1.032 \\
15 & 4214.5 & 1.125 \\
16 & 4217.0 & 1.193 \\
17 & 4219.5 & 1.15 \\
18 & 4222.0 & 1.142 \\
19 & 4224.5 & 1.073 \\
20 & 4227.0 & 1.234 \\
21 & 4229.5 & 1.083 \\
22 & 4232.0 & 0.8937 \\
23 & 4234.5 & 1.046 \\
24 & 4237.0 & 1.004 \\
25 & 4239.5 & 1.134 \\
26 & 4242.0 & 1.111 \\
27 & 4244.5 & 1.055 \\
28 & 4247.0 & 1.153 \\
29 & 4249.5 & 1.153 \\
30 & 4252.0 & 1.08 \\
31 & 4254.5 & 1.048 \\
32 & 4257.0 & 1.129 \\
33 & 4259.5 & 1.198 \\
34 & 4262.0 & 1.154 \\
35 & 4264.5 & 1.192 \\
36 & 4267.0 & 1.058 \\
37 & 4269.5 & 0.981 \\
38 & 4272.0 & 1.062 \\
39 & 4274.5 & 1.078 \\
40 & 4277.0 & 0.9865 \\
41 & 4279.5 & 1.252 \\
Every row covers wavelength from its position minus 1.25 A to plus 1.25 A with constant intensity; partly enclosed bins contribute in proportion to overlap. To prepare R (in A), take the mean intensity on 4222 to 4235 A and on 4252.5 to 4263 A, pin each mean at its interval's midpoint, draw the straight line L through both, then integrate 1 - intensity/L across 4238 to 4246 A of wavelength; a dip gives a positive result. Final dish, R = 0.0 A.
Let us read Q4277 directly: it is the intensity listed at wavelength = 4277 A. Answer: 0.9865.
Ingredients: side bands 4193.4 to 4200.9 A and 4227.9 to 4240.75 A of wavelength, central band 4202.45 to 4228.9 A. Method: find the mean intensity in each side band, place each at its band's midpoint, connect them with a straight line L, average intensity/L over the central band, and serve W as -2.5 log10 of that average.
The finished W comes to -0.04 mag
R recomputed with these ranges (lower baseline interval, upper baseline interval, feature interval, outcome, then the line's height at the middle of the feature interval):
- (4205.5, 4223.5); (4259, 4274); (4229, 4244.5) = 1.1 A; 1.13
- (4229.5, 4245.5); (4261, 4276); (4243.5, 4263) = -1.0 A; 1.06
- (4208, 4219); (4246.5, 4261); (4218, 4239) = 1.1 A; 1.14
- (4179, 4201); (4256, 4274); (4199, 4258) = 3.7 A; 1.18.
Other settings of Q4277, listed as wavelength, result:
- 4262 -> 1.154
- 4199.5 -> 1.142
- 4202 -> 1.086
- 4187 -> 1.289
